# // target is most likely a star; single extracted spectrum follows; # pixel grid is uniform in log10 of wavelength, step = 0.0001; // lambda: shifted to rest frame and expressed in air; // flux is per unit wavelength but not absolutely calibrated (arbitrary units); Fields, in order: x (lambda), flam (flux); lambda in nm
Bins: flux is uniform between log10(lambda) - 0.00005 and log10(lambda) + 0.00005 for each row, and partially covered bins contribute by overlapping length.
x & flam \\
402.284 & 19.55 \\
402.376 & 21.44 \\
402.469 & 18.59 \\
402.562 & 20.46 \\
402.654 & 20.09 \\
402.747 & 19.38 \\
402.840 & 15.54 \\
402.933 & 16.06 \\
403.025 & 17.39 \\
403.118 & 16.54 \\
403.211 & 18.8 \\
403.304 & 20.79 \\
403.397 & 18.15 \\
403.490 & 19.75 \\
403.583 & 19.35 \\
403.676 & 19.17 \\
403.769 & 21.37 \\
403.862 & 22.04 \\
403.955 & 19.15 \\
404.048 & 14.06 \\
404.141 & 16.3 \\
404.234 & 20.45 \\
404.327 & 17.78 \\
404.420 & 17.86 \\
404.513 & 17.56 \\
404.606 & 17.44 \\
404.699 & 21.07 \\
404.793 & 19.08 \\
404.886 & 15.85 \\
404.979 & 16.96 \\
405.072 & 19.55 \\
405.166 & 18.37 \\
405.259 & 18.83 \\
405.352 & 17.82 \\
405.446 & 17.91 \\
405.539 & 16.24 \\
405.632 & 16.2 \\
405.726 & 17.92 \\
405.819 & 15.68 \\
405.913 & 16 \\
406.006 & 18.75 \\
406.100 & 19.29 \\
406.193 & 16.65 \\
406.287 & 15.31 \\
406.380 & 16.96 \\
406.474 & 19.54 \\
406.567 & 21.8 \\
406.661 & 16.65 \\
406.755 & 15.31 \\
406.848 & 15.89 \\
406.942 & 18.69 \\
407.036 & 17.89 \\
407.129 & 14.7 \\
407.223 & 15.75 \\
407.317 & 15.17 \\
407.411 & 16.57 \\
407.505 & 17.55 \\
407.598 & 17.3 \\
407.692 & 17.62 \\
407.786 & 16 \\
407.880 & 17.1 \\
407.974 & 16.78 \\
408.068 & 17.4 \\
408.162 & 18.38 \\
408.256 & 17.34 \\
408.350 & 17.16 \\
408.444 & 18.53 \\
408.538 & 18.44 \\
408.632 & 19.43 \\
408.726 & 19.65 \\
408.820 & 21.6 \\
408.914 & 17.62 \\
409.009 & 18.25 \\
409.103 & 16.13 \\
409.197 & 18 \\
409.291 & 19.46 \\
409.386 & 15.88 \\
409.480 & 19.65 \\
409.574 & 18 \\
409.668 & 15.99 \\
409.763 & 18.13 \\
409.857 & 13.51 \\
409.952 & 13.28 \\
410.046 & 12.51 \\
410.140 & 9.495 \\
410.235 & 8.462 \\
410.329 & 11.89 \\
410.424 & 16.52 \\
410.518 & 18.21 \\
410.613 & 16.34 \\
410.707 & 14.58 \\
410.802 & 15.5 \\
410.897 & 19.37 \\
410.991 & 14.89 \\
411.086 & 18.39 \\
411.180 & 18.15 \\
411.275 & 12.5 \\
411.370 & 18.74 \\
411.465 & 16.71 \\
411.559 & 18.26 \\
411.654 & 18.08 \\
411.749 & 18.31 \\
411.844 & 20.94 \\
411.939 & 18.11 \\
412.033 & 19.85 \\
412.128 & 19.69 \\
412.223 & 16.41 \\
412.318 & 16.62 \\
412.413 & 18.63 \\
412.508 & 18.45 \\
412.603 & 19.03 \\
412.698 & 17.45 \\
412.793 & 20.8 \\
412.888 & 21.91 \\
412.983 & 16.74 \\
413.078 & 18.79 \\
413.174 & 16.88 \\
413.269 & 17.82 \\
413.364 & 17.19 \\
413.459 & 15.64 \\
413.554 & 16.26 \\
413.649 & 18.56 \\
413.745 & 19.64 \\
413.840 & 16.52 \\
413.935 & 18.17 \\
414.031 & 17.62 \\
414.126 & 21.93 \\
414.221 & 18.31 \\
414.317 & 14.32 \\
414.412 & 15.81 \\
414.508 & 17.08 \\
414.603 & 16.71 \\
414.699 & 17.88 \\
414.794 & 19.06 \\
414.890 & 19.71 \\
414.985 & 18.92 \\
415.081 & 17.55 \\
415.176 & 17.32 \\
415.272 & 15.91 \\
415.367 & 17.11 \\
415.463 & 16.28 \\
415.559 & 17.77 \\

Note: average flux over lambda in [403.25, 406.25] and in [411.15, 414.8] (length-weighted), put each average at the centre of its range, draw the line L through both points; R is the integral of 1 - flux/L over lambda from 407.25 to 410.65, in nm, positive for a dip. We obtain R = 0.27 nm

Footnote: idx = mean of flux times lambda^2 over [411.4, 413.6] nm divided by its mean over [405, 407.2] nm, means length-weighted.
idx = 1.08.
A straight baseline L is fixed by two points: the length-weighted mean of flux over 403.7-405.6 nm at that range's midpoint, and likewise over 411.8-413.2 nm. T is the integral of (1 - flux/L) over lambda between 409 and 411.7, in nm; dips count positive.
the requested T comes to 0.377 nm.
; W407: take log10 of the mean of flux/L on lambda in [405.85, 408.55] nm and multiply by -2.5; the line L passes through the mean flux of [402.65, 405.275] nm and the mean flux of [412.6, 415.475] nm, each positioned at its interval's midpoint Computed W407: 0.06 mag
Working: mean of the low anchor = 18.4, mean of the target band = 17.2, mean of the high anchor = 17.8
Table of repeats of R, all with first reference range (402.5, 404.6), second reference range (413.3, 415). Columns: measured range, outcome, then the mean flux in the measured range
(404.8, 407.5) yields 0.159 nm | 17.3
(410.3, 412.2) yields 0.068 nm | 17.3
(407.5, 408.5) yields 0.044 nm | 17.4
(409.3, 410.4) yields 0.218 nm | 14.5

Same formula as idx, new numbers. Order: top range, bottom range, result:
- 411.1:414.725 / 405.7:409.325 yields 1.05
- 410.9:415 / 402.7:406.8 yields 1.04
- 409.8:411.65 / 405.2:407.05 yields 0.89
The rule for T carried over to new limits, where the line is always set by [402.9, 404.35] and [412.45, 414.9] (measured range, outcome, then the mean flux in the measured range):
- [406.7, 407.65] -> 0.10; 16.5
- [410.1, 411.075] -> 0.19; 14.7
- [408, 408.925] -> -0.01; 18.6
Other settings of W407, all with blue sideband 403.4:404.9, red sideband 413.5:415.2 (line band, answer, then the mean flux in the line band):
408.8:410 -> 0.063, 17.2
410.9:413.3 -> -0.005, 18.1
